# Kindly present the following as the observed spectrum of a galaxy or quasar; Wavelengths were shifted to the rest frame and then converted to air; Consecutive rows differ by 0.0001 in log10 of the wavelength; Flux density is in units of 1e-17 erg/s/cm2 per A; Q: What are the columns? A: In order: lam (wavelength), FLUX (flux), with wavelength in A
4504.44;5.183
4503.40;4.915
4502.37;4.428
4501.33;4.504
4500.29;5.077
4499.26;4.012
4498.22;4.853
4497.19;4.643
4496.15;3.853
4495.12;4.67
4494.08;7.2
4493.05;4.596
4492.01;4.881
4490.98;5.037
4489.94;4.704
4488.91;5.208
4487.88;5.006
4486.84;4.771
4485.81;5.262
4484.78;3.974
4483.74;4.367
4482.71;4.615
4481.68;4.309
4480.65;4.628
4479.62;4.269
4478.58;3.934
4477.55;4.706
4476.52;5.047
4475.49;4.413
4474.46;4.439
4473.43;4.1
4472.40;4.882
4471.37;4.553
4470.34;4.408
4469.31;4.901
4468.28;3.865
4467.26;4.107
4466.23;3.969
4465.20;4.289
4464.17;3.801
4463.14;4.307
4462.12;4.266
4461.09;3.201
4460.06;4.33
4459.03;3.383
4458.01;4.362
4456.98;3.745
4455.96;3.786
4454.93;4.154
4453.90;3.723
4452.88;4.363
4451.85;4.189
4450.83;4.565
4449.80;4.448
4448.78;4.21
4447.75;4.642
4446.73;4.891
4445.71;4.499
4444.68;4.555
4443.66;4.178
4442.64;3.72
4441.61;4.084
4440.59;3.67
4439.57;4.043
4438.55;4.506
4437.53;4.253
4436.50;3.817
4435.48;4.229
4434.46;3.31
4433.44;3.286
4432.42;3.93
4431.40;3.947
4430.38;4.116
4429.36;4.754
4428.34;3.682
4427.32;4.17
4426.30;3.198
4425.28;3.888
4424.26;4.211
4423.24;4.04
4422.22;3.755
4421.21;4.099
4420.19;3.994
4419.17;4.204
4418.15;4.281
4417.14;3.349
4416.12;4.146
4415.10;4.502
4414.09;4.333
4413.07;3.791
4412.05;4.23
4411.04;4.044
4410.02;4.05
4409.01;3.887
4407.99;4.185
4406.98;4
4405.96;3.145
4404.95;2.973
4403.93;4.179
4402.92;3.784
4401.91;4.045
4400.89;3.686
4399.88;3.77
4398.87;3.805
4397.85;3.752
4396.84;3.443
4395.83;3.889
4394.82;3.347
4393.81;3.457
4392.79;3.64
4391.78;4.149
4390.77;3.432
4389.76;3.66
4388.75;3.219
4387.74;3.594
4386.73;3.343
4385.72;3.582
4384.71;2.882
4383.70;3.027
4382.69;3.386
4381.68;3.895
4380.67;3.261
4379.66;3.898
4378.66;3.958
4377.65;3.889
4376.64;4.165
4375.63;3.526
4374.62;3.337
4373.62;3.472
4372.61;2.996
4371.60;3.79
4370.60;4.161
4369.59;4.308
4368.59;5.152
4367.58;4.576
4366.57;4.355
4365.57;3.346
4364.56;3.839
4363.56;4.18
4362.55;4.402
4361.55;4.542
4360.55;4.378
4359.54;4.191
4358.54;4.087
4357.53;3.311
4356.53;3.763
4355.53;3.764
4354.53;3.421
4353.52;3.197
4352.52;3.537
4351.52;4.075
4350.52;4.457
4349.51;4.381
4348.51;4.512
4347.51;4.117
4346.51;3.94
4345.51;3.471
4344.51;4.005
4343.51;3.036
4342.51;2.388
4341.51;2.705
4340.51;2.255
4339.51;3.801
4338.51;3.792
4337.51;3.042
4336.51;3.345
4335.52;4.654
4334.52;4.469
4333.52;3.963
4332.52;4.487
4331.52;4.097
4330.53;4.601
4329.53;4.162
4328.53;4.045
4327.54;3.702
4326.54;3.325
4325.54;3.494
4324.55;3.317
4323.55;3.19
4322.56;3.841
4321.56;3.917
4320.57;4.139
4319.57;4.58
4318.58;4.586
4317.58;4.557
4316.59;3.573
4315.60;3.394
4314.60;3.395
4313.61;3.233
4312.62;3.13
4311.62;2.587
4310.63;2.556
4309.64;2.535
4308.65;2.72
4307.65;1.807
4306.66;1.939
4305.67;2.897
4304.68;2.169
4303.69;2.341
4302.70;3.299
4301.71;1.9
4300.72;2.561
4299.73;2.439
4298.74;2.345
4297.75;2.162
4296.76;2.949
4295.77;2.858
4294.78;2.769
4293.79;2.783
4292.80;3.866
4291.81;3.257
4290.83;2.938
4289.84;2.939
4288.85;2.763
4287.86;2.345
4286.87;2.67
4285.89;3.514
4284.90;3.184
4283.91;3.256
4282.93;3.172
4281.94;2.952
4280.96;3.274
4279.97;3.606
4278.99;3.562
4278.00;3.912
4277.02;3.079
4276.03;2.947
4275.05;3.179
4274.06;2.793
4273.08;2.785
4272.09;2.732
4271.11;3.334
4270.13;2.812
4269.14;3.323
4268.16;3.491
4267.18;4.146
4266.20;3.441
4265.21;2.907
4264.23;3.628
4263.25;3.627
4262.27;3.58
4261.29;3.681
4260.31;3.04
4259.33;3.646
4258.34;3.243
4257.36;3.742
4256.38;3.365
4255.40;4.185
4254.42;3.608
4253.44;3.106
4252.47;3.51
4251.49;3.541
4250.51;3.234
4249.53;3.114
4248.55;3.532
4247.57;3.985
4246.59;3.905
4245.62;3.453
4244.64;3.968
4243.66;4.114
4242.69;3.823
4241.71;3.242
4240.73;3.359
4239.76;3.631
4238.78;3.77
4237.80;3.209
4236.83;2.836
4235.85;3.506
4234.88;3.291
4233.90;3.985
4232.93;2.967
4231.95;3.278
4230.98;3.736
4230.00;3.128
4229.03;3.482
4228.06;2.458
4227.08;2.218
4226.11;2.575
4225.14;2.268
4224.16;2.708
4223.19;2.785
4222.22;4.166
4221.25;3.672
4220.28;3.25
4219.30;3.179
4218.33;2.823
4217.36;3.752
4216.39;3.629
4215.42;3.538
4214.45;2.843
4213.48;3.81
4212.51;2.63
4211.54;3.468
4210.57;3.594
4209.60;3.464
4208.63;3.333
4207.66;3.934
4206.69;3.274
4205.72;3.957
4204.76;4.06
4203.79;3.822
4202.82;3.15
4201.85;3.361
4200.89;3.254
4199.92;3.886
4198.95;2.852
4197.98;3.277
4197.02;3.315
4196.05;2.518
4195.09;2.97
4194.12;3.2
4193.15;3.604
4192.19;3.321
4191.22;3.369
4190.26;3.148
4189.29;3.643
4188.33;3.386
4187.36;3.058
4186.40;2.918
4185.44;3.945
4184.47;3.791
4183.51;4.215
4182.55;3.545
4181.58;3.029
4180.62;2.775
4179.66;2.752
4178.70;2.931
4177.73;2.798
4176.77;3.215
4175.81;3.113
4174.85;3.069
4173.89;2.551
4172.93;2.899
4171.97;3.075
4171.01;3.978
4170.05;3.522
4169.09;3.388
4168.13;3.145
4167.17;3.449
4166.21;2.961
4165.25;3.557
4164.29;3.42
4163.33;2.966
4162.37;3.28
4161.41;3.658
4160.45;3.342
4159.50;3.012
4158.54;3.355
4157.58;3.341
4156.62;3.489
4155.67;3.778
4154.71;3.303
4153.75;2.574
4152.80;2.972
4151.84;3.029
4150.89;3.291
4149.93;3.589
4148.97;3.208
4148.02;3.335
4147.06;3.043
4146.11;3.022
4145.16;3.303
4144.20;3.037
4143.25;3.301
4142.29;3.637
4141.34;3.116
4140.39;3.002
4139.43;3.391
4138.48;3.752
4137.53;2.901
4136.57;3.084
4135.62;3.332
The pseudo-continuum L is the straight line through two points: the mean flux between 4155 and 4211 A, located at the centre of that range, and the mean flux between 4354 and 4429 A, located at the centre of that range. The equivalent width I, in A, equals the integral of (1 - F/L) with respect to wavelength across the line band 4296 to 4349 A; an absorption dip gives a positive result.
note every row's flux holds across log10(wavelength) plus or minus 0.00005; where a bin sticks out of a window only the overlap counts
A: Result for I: 4.6 A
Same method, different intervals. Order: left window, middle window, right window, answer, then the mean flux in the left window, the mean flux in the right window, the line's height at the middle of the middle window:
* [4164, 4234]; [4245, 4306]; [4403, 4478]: 6.19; 3.27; 4.1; 3.53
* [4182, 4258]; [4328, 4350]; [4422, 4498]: 0.32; 3.39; 4.3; 3.84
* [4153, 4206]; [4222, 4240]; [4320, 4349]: 1.57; 3.29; 3.72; 3.43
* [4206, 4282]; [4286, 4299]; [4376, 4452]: 2.46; 3.36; 3.89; 3.51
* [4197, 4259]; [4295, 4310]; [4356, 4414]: 4.68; 3.39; 3.8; 3.58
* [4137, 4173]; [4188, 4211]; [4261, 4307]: -1.54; 3.28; 3.02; 3.19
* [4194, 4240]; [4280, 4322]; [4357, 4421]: 6.40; 3.29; 3.83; 3.55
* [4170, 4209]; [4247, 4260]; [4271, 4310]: -2.13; 3.31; 2.86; 3.02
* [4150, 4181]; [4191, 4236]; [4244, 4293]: -0.40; 3.19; 3.34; 3.26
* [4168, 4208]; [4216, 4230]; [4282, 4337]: 0.96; 3.31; 3.25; 3.29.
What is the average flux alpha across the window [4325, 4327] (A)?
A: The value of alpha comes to 3.41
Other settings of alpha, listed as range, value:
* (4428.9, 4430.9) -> 4.43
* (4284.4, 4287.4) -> 3.11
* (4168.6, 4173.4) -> 3.37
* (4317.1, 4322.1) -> 4.35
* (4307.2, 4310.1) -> 2.36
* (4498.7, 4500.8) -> 4.55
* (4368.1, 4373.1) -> 4.09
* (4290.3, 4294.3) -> 3.21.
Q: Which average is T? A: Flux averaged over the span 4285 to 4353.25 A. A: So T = 3.33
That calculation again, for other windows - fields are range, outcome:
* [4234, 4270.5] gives 3.51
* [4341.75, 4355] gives 3.71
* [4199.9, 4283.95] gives 3.37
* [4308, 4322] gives 3.47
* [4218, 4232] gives 3.04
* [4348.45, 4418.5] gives 3.82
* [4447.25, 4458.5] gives 4.2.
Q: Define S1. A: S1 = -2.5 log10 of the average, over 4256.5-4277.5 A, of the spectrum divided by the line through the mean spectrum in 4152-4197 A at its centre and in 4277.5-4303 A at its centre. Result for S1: -0.09 mag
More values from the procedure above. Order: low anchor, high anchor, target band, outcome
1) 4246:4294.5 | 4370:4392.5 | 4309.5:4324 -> -0.05 mag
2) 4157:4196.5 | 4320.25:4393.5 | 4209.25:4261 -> 0.02 mag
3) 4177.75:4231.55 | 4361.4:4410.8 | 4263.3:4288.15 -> 0.08 mag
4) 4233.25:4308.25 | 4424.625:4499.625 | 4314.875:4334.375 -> -0.13 mag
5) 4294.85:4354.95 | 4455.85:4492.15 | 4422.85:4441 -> 0.04 mag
